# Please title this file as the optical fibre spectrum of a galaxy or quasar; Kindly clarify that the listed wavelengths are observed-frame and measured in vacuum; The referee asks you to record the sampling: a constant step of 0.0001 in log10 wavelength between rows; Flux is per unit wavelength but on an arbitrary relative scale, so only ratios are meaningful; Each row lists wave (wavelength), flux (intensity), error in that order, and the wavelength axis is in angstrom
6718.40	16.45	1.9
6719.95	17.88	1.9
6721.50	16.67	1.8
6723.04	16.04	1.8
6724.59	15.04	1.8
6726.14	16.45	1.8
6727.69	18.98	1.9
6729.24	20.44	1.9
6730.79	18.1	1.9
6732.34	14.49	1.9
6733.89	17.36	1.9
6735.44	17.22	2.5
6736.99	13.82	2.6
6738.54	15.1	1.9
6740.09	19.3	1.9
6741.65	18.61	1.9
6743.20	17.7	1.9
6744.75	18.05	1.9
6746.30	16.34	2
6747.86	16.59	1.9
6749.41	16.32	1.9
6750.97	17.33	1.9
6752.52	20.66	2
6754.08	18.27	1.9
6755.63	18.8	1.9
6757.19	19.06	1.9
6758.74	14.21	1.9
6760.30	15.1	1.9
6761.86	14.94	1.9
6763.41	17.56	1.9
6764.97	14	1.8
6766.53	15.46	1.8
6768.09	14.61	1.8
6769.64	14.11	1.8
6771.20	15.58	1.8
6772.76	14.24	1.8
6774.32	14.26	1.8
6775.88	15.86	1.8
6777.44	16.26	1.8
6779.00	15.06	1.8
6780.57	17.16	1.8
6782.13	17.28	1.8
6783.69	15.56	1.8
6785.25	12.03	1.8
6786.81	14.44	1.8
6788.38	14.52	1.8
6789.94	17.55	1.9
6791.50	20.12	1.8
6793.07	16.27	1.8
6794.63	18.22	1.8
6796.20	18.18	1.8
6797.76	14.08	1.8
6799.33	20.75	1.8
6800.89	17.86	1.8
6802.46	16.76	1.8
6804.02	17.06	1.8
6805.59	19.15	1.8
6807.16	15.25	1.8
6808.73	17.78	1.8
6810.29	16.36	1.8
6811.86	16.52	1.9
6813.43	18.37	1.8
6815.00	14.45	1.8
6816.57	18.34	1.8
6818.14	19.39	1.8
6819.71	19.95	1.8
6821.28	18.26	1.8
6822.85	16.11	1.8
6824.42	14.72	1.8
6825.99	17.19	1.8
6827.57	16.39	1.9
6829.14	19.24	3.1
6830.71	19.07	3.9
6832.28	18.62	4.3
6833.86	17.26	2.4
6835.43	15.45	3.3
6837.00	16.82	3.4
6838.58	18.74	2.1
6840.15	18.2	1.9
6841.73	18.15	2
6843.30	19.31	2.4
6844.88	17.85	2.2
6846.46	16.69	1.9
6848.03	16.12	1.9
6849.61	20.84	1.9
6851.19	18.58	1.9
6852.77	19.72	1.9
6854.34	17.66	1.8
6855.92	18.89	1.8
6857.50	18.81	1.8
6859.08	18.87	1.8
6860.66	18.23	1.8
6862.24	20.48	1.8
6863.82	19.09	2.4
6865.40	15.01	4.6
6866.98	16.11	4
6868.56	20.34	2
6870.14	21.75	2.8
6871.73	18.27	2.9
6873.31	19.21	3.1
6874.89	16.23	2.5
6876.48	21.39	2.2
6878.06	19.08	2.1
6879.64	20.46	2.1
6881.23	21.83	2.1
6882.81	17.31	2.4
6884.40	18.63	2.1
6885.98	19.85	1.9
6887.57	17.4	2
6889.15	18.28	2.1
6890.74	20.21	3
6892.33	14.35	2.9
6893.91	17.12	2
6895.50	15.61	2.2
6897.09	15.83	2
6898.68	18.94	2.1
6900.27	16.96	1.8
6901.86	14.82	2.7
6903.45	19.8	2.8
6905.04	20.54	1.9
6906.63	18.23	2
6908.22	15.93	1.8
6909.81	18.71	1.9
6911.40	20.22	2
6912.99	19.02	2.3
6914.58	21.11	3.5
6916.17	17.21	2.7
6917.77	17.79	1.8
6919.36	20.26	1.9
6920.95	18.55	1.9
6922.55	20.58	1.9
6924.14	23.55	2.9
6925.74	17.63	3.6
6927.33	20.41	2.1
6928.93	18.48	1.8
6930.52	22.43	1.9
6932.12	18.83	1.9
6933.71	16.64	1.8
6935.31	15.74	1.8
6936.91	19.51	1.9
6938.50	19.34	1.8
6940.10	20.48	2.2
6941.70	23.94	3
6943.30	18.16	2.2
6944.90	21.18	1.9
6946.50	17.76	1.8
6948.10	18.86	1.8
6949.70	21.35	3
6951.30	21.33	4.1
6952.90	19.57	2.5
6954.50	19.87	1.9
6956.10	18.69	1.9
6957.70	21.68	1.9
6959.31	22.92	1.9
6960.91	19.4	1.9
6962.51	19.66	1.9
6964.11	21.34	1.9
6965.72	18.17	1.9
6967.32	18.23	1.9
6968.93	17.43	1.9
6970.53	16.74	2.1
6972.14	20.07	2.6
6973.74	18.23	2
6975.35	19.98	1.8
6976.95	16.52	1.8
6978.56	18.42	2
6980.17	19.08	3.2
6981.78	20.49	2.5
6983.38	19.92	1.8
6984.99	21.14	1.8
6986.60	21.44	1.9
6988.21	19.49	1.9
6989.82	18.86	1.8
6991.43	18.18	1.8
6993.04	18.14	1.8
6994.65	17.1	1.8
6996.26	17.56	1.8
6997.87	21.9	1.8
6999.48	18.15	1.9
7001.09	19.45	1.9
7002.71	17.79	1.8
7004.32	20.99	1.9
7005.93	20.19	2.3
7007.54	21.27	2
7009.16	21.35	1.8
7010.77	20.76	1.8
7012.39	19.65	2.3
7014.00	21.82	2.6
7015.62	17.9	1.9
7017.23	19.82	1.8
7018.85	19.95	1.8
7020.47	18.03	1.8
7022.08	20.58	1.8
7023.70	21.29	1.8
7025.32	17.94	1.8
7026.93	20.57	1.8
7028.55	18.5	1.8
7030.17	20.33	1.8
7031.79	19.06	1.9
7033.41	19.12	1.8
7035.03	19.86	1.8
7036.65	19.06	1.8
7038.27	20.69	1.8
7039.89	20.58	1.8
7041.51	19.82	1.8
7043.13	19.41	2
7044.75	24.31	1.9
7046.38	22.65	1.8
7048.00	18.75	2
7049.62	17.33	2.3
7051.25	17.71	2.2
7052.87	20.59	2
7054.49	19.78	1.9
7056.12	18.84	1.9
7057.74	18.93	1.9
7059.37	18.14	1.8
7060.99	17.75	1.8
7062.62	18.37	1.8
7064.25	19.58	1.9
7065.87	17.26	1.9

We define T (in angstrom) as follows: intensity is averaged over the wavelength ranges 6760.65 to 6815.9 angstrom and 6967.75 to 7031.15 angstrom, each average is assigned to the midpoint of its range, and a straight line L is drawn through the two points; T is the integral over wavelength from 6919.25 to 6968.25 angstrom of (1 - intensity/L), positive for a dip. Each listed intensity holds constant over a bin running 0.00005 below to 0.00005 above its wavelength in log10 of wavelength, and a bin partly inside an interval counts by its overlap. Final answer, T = -3.3 angstrom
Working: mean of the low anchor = 16.2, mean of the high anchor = 19.4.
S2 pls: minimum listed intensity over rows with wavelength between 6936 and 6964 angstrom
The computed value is 17.76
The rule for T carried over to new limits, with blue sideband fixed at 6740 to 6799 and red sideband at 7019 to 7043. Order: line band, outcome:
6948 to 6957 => -0.7 angstrom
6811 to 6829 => -0.3 angstrom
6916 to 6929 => -0.9 angstrom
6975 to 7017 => -0.6 angstrom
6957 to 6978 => -0.4 angstrom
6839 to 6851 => -0.6 angstrom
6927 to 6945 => -1.0 angstrom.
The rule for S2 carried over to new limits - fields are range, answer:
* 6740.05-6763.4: 14.21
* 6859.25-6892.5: 14.35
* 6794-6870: 14.08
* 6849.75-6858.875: 17.66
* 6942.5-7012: 16.52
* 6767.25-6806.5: 12.03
